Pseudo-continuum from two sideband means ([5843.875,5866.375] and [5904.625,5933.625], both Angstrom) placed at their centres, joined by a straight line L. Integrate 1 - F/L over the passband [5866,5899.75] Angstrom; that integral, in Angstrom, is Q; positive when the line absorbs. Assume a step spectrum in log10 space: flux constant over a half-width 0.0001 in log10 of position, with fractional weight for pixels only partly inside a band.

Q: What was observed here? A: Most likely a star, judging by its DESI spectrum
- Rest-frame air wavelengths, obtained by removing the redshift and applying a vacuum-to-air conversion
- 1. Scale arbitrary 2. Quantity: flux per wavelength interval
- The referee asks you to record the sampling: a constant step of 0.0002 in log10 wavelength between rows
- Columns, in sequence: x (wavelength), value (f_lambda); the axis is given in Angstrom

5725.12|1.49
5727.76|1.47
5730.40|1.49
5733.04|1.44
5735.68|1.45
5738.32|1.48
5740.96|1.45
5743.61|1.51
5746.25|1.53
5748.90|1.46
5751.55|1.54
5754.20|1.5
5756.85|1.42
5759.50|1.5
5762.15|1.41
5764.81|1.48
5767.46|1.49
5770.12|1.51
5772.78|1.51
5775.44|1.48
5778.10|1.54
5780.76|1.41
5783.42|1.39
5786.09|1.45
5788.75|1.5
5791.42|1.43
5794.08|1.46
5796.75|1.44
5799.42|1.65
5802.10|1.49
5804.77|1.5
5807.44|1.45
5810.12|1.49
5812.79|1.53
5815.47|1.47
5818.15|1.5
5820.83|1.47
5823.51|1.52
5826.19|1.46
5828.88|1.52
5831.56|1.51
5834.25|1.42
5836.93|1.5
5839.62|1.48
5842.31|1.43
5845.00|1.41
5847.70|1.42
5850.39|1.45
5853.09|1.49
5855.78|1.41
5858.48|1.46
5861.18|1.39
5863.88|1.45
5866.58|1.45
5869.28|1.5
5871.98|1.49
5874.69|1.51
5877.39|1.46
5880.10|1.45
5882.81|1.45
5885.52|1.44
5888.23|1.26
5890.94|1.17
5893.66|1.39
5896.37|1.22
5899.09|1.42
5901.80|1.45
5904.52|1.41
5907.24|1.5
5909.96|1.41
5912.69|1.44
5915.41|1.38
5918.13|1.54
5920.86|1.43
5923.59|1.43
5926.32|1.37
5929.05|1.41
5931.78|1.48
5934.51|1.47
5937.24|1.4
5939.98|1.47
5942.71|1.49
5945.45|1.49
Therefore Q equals 0.9 Angstrom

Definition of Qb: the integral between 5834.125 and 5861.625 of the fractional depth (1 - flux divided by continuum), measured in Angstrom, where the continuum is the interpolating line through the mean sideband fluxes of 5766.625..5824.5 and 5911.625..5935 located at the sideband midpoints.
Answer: 0.4 Angstrom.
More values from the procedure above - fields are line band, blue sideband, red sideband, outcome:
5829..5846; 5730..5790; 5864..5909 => -0.3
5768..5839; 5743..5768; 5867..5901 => -1.6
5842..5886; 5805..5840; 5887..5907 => -1.4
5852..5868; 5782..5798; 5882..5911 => -0.5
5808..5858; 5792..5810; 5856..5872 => 0.1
